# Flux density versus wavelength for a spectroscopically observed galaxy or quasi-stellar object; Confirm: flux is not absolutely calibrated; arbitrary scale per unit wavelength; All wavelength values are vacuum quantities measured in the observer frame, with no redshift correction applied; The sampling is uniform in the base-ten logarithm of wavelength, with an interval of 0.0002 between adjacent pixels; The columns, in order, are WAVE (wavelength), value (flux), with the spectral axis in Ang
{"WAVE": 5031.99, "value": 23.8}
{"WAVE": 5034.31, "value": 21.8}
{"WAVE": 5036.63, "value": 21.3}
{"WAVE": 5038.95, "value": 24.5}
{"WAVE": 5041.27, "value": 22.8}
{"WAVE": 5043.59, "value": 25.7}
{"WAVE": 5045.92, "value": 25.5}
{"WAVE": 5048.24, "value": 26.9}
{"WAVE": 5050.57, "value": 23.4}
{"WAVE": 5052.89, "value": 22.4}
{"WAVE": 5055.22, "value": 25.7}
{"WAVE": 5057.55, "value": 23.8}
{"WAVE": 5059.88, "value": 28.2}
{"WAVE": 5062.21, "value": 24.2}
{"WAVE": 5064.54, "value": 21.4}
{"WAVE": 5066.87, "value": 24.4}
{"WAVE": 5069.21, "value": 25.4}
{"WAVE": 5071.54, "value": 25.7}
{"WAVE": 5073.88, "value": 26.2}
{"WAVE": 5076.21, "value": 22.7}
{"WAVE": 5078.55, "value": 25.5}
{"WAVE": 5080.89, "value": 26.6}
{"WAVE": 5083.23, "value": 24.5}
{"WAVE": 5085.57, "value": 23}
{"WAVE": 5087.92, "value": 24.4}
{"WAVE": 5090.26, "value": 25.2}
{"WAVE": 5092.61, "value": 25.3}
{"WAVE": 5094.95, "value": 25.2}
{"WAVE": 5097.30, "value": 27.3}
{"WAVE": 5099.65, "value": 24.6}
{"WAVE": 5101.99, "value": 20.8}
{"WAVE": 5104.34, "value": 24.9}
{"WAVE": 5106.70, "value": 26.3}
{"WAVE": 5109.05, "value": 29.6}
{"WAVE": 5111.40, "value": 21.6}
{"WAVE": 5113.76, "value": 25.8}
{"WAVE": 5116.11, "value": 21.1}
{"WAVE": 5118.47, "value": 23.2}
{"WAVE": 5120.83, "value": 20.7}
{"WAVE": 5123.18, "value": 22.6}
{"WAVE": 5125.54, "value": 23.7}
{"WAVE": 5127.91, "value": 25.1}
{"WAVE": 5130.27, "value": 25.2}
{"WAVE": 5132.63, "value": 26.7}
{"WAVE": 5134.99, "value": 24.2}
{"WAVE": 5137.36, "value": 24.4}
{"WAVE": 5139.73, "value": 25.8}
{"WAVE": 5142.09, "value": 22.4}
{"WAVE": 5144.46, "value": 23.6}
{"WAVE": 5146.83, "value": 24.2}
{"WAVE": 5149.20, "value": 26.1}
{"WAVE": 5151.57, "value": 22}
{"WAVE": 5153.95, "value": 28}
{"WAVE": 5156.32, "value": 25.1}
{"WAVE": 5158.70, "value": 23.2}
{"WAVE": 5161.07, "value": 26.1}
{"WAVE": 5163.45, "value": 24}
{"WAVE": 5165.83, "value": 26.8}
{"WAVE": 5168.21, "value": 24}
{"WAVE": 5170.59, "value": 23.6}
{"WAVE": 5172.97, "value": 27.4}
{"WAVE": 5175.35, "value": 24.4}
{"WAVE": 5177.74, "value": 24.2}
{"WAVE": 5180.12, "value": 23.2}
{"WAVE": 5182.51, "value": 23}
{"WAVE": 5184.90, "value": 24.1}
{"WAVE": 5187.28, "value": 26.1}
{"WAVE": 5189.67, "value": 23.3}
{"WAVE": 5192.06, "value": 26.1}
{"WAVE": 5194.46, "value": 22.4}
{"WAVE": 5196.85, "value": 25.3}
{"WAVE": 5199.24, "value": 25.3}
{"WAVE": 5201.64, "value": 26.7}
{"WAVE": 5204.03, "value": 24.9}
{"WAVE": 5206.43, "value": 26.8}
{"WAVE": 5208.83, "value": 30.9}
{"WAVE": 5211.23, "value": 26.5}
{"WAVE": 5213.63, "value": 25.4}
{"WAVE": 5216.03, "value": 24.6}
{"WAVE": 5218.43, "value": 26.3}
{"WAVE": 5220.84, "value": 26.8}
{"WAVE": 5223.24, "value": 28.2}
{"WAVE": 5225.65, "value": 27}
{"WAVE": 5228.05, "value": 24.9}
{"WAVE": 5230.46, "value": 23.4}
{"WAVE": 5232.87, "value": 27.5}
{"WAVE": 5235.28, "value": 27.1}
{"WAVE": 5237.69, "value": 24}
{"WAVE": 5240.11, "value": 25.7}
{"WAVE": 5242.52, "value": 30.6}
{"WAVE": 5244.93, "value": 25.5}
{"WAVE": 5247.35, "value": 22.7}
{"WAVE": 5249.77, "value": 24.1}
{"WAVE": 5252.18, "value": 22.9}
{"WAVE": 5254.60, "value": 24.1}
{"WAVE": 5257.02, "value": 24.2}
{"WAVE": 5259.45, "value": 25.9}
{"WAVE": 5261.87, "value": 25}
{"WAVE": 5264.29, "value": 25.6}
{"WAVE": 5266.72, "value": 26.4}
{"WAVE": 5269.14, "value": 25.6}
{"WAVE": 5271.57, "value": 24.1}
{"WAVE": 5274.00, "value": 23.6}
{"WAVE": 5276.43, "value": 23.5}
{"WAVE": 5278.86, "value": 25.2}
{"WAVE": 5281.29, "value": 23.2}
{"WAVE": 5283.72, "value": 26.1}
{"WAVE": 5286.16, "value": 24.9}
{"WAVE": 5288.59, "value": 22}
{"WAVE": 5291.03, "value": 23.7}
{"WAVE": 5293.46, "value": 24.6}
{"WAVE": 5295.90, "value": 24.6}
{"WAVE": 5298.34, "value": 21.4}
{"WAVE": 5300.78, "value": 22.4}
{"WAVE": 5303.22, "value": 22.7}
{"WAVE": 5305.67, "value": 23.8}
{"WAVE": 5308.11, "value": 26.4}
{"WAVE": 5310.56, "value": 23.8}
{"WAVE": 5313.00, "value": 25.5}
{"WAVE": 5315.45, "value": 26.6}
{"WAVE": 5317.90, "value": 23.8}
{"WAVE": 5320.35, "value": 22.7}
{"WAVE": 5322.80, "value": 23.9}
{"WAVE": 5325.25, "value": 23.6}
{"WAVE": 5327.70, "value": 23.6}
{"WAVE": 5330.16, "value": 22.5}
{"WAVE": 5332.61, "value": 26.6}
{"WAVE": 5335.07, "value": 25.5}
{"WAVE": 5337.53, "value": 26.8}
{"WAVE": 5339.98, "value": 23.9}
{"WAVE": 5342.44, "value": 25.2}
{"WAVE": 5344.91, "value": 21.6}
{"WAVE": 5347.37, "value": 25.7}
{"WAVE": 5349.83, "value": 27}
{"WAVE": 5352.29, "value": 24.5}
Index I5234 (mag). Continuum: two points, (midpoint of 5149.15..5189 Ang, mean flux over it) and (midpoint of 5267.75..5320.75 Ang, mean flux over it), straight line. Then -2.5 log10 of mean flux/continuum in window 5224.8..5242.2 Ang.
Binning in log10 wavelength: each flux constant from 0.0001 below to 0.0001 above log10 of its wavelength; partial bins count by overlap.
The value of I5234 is -0.06 mag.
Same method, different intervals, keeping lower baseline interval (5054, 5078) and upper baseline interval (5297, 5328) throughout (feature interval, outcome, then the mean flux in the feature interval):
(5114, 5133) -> 0.047 mag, 23.5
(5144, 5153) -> 0.017 mag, 24.1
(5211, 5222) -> -0.071 mag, 25.9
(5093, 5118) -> -0.003 mag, 24.7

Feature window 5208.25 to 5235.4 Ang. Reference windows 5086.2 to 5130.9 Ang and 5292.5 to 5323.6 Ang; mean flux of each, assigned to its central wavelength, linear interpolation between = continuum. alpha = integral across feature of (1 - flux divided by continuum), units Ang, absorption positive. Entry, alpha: -2.6 Ang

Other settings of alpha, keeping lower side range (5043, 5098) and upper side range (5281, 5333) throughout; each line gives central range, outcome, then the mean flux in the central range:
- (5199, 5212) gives -1.4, 27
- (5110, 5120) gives 0.7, 23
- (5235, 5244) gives -0.9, 26.8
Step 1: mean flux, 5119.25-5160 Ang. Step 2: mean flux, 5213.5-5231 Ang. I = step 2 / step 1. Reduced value 1.07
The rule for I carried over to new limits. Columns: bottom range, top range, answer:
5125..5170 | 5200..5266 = 1.04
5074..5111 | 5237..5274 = 1.00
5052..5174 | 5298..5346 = 0.98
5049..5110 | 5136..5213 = 1.01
